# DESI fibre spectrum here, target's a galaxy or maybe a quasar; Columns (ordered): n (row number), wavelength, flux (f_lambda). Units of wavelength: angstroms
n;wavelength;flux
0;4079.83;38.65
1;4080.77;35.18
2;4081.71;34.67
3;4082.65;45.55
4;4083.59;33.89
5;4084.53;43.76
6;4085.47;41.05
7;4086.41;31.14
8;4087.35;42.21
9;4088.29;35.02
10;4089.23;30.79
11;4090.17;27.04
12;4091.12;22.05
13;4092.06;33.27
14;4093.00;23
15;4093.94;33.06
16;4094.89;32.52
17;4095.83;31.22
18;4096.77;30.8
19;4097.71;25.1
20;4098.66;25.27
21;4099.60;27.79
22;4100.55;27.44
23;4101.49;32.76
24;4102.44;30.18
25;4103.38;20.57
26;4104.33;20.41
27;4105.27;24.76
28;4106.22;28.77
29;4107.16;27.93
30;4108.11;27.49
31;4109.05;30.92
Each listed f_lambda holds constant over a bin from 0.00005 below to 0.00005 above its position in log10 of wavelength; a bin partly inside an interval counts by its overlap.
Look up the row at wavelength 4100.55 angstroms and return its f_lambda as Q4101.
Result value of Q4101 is 27.44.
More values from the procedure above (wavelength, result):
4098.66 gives 25.27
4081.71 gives 34.67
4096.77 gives 30.8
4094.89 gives 32.52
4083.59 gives 33.89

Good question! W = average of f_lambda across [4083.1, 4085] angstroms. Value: 38.9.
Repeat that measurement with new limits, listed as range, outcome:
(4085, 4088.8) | 37.3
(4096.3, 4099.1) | 27.1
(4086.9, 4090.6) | 33.8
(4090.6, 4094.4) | 27.8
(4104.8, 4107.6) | 27.2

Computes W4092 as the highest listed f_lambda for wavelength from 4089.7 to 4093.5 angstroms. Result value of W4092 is 33.27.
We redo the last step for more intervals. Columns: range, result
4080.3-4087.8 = 45.55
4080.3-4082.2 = 35.18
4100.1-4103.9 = 32.76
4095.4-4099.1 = 31.22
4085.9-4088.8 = 42.21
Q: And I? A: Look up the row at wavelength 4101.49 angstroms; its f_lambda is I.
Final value 32.76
